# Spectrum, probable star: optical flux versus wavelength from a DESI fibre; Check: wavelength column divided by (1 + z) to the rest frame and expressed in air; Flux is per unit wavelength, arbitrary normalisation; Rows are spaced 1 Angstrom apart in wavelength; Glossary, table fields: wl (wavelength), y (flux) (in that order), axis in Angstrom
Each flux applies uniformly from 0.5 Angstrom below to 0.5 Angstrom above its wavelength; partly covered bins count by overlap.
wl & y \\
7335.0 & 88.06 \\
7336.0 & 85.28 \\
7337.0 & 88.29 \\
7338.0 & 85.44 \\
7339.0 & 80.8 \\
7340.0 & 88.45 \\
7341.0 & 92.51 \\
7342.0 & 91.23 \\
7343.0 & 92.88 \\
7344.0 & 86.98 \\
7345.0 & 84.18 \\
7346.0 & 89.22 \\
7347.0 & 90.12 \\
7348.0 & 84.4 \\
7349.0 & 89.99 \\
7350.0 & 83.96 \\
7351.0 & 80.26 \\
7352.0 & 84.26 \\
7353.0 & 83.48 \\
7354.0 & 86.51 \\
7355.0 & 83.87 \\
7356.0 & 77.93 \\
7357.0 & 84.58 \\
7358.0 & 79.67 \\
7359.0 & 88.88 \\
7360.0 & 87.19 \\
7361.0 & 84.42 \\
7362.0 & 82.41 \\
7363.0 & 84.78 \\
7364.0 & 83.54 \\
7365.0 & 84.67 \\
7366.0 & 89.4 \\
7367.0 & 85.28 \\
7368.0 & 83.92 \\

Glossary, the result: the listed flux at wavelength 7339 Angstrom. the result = 80.8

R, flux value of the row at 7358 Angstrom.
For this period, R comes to 79.67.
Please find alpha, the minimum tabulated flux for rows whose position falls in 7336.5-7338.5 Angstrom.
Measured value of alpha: 85.44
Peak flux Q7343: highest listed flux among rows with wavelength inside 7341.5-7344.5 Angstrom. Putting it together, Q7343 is 92.88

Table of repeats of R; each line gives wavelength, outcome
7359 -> 88.88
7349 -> 89.99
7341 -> 92.51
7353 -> 83.48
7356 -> 77.93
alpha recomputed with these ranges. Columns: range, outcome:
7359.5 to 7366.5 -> 82.41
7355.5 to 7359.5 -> 77.93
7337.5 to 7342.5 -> 80.8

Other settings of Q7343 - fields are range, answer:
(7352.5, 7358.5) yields 86.51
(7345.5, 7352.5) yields 90.12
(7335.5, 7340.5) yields 88.45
